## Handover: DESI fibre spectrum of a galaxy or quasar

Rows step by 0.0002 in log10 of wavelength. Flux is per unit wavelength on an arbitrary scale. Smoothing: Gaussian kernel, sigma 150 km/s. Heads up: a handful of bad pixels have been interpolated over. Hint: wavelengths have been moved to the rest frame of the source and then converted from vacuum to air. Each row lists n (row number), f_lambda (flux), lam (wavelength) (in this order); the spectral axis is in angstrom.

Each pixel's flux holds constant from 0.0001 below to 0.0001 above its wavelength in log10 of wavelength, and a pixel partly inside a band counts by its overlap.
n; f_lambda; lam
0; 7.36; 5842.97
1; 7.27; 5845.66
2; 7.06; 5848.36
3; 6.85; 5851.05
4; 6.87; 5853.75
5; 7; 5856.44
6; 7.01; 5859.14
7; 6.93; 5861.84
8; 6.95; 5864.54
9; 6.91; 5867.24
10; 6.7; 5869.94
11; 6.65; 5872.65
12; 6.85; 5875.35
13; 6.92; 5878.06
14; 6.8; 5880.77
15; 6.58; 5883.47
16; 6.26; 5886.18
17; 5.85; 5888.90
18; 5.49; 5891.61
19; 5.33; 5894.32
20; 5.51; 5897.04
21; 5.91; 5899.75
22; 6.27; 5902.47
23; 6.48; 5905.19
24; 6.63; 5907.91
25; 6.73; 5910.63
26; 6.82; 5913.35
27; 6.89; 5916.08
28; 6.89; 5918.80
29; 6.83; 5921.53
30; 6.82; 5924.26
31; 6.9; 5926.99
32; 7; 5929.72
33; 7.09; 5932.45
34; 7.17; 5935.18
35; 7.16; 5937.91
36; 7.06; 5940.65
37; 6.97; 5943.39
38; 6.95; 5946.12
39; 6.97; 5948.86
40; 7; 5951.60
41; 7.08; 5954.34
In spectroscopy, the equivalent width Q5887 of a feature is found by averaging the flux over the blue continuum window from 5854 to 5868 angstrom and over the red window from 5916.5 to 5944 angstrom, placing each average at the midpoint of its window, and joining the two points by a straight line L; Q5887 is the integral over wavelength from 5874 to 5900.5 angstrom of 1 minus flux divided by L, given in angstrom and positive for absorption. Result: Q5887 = 3.1 angstrom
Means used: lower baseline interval 6.96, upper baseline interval 6.99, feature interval 6.16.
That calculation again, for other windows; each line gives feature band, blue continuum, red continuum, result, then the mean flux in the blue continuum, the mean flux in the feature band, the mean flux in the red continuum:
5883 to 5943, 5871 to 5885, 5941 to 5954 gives 2.95 angstrom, 6.75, 6.54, 6.99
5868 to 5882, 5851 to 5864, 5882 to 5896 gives -0.94 angstrom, 6.94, 6.79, 5.9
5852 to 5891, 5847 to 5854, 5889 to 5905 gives -1.87 angstrom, 6.93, 6.71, 5.77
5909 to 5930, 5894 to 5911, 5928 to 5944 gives -0.76 angstrom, 6.14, 6.85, 7.08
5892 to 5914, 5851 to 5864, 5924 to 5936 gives 2.59 angstrom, 6.94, 6.16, 7.01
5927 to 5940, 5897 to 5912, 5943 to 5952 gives -0.61 angstrom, 6.32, 7.08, 6.98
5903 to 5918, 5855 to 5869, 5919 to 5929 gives 0.41 angstrom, 6.96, 6.69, 6.86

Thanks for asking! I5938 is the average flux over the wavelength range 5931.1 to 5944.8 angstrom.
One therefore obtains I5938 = 7.09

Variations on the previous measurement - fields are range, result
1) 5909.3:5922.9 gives 6.83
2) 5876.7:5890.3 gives 6.48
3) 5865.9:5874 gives 6.75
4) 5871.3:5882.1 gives 6.8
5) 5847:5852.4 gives 6.95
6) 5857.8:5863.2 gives 6.97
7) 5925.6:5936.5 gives 7.04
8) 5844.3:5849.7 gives 7.16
